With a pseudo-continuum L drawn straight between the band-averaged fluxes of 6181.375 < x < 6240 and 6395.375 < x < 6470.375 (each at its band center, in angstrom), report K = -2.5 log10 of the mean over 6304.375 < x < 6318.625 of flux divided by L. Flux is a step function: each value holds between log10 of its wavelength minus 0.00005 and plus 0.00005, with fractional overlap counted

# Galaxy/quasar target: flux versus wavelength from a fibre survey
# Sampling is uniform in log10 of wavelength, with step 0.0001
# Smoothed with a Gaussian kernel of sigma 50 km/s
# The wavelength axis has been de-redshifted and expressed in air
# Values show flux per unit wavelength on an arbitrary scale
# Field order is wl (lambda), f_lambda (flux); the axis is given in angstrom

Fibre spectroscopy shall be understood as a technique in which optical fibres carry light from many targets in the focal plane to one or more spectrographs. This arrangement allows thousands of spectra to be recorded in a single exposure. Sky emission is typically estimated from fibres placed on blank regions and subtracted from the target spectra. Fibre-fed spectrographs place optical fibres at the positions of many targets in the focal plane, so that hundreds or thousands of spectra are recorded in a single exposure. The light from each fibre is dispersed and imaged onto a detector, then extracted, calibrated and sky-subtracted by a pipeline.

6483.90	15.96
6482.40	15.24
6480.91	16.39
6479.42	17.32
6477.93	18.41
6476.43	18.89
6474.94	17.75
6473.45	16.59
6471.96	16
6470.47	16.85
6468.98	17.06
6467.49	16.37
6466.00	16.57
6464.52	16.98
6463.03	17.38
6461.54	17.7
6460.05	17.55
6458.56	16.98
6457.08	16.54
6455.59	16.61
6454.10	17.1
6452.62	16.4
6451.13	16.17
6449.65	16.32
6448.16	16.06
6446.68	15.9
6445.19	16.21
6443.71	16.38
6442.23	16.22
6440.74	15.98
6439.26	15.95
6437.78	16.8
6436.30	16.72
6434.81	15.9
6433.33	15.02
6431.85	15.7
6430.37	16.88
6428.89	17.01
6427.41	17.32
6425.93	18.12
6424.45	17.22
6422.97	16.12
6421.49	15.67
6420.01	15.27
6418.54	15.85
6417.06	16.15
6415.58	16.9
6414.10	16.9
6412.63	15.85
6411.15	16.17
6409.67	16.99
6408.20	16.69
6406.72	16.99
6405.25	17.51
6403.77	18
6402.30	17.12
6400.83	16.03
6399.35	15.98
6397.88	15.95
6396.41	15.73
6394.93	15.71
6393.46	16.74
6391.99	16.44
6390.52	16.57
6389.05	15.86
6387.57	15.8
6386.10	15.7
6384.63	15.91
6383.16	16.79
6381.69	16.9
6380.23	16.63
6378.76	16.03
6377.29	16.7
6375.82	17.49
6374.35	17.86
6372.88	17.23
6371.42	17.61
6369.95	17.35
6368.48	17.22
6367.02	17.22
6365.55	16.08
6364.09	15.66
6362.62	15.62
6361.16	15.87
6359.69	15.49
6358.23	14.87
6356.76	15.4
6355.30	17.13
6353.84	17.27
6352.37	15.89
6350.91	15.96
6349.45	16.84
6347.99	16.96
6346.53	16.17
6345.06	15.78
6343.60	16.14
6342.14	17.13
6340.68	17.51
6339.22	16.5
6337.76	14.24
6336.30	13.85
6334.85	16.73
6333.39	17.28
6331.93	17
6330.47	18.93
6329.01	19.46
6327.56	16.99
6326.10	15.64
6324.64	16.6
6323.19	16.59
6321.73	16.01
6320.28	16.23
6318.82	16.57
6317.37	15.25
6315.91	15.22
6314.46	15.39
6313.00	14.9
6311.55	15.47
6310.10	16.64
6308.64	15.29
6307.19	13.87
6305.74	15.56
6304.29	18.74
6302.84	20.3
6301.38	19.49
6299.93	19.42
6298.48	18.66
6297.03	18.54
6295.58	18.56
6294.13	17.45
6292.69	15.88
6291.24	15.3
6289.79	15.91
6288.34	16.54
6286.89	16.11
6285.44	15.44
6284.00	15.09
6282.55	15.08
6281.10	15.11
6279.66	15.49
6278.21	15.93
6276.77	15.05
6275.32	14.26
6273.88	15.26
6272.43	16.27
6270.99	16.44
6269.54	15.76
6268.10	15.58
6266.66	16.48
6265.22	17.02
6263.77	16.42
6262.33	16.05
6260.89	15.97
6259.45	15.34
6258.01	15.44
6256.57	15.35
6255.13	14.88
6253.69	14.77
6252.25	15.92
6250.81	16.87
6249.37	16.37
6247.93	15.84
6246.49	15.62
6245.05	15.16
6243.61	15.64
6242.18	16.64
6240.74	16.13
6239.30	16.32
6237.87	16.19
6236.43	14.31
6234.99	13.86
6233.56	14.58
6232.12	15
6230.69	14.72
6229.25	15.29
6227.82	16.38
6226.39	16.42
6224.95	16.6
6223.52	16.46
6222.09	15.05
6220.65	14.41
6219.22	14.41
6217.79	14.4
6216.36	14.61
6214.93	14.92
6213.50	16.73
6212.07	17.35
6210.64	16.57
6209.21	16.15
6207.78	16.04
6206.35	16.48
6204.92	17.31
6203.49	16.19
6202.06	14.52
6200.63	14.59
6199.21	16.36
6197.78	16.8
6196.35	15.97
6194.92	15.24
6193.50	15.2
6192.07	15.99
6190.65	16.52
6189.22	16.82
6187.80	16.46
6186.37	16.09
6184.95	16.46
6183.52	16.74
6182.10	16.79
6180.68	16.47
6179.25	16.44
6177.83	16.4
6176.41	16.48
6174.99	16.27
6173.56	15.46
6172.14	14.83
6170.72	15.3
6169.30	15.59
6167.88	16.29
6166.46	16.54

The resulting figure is 0.04 mag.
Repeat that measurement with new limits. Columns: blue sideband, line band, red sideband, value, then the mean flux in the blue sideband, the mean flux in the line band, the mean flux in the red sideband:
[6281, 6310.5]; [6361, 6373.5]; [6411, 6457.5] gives -0.01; 16.8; 16.7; 16.4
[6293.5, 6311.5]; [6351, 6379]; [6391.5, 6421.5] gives 0.02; 17.6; 16.5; 16.4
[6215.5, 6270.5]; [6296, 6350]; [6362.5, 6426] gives -0.04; 15.6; 16.7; 16.5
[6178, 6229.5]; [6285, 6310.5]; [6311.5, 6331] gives -0.05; 16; 17.1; 16.4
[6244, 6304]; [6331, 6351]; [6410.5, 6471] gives 0.00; 16.3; 16.3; 16.5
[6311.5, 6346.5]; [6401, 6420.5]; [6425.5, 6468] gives -0.01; 16.3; 16.7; 16.6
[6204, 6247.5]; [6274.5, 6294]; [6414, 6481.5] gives 0.03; 15.7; 15.5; 16.7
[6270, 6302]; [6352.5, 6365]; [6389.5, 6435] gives 0.04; 16.4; 15.9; 16.5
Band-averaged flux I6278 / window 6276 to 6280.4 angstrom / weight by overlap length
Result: 15.5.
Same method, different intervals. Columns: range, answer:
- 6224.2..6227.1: 16.5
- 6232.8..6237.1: 14.2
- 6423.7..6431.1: 17.3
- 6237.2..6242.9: 16.3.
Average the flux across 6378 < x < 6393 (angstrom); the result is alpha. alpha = 16.3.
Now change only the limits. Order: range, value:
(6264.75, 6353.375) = 16.4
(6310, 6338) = 16.3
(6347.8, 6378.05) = 16.6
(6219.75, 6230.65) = 15.7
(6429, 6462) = 16.4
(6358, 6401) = 16.4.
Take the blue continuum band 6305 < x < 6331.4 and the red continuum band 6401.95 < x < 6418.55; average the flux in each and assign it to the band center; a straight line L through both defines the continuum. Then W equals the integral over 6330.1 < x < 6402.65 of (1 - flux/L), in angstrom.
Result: 0.4 angstrom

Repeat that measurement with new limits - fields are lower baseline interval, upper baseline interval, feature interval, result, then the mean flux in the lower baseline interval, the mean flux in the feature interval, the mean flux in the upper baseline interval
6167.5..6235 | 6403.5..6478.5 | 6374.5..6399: 0.2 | 15.9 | 16.3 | 16.7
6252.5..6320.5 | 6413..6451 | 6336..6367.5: 0.3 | 16.2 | 16.1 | 16.3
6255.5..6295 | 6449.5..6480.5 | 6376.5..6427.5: 0.5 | 15.8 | 16.5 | 17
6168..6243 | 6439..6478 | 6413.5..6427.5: 0.1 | 15.8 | 16.5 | 16.8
